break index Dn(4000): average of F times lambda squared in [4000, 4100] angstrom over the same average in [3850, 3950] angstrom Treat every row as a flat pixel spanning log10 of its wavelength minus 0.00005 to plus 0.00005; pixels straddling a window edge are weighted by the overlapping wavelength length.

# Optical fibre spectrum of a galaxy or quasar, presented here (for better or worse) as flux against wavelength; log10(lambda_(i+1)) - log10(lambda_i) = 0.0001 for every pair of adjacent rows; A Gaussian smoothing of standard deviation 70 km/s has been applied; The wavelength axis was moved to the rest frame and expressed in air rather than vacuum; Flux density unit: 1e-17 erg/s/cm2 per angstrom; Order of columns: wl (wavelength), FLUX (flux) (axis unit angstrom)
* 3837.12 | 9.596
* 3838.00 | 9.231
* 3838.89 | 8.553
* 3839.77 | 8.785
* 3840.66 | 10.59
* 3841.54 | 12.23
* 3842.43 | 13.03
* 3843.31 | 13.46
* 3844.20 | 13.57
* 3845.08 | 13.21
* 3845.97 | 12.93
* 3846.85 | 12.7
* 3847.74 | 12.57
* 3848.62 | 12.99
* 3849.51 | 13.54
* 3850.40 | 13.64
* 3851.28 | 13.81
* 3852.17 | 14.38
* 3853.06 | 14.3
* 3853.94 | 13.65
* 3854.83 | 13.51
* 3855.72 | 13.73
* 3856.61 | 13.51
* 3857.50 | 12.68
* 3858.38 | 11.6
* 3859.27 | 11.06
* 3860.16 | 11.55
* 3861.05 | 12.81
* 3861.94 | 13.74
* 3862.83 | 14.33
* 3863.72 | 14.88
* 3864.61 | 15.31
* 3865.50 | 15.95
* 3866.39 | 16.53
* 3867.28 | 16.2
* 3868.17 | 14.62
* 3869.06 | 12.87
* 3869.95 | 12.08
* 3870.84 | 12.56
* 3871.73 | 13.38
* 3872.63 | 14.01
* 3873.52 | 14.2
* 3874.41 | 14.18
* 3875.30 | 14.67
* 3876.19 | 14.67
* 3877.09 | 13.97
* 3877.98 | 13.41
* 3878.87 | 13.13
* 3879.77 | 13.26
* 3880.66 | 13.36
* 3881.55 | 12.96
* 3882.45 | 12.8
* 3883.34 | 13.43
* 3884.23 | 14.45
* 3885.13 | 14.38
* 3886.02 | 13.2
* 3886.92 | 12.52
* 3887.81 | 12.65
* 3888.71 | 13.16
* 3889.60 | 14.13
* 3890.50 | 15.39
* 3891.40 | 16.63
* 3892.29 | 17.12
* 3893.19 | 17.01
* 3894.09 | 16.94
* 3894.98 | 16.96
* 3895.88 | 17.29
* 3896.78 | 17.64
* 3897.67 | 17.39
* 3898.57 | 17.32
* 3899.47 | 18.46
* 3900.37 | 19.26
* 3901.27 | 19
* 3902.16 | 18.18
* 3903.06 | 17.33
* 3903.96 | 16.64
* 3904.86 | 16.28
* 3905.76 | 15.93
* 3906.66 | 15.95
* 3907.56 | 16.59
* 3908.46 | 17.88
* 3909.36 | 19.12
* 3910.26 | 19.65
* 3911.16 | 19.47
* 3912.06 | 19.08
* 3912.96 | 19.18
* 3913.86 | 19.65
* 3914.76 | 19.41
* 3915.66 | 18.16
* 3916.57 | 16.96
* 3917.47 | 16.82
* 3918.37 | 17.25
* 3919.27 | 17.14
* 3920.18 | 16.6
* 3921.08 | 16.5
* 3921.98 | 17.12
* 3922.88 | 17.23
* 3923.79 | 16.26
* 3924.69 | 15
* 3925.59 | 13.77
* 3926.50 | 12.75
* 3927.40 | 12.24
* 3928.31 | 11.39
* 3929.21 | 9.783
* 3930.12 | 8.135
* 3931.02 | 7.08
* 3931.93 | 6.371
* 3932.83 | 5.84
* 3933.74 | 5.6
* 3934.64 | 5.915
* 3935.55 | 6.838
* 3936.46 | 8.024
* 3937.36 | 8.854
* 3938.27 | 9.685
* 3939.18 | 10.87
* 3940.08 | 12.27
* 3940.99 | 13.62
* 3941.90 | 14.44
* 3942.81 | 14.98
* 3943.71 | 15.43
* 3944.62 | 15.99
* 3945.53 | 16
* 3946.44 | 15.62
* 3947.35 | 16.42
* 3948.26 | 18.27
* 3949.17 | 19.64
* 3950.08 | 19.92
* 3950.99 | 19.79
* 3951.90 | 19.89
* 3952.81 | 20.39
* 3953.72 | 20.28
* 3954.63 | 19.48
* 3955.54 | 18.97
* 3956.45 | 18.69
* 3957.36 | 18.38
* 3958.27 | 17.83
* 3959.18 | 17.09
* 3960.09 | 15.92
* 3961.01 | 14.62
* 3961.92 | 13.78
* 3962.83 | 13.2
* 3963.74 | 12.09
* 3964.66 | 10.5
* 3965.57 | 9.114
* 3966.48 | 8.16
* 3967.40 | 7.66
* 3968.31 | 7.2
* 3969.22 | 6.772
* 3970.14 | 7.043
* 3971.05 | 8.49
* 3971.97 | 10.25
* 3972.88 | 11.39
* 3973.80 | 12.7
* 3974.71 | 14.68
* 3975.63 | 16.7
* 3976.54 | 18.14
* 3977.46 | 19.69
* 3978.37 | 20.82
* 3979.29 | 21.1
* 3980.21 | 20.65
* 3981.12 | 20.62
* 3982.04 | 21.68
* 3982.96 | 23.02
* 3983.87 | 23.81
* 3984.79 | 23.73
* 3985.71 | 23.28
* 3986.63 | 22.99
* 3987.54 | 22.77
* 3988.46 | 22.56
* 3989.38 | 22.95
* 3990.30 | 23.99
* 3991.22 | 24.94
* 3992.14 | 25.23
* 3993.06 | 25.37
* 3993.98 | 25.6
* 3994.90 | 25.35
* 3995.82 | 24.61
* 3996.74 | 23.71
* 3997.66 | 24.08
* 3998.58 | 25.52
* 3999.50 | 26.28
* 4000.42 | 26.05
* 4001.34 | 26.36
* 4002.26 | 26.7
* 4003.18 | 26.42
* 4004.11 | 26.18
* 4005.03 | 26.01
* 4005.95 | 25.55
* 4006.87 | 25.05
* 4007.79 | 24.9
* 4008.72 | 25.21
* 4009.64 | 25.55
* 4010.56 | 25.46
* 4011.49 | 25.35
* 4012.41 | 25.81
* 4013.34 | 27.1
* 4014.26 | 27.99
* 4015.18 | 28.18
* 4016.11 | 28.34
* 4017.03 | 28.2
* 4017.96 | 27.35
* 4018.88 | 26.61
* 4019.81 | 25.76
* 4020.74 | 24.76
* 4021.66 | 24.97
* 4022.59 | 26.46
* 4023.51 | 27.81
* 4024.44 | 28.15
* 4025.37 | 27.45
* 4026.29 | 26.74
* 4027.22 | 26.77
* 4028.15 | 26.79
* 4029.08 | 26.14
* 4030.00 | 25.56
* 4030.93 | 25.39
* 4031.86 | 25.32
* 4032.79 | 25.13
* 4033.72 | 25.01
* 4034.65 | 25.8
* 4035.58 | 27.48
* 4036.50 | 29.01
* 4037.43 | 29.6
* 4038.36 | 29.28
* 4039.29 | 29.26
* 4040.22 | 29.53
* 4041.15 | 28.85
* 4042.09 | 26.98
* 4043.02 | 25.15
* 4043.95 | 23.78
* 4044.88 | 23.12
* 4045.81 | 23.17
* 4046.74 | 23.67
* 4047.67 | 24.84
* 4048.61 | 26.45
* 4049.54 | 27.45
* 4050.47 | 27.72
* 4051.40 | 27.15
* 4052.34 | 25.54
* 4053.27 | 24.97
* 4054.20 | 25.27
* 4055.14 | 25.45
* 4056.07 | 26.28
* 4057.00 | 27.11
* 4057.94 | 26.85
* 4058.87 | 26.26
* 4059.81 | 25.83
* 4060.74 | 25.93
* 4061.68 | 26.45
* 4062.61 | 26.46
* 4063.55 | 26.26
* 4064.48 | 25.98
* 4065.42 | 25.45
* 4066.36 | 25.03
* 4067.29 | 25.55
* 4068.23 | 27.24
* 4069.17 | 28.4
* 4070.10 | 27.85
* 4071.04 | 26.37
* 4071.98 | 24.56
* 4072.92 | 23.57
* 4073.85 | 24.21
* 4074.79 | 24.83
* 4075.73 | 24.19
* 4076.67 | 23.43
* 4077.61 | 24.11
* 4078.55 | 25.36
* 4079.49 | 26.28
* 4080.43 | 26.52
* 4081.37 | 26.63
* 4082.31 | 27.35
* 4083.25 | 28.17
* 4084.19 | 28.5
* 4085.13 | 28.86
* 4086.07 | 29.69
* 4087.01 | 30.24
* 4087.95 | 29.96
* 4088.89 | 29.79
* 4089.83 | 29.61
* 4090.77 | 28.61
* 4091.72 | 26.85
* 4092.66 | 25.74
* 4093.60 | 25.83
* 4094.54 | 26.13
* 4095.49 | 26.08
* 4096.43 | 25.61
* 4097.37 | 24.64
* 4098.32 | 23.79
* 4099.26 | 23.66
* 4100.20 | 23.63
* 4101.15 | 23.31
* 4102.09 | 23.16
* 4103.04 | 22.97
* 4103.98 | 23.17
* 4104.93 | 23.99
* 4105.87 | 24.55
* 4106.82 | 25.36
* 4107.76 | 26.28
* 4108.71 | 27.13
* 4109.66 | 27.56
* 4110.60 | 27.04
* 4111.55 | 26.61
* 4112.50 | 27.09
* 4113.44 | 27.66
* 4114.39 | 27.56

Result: 1.96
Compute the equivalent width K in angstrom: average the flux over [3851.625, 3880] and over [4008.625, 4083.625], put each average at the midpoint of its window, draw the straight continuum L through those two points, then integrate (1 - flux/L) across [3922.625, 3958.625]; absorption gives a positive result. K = 9.7 angstrom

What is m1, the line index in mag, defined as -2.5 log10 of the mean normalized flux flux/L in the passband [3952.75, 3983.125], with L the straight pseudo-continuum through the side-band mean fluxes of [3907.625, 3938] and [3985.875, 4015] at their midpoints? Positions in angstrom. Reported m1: 0.33 mag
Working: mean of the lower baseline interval 14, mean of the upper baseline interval 25.2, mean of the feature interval 15.1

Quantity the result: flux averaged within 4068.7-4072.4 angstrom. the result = 26.8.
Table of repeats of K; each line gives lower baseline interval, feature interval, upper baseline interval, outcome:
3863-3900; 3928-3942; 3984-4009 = 7.6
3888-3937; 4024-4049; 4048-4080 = -2.7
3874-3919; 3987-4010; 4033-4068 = -2.2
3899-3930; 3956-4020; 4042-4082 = 1.9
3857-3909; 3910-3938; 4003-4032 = 7.0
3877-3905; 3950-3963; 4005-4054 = 1.7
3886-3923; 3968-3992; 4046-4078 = 3.4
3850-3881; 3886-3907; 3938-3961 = -2.1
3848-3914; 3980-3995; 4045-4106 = -1.7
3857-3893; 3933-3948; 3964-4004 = 4.7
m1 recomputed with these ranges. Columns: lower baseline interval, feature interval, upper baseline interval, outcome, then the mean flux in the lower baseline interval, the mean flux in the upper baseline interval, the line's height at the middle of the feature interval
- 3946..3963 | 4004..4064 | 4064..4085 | -0.14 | 17.9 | 25.9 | 23.2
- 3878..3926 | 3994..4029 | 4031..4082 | -0.13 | 16.4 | 26.1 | 23.2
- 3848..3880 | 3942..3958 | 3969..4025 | 0.10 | 13.7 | 23.1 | 19.8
